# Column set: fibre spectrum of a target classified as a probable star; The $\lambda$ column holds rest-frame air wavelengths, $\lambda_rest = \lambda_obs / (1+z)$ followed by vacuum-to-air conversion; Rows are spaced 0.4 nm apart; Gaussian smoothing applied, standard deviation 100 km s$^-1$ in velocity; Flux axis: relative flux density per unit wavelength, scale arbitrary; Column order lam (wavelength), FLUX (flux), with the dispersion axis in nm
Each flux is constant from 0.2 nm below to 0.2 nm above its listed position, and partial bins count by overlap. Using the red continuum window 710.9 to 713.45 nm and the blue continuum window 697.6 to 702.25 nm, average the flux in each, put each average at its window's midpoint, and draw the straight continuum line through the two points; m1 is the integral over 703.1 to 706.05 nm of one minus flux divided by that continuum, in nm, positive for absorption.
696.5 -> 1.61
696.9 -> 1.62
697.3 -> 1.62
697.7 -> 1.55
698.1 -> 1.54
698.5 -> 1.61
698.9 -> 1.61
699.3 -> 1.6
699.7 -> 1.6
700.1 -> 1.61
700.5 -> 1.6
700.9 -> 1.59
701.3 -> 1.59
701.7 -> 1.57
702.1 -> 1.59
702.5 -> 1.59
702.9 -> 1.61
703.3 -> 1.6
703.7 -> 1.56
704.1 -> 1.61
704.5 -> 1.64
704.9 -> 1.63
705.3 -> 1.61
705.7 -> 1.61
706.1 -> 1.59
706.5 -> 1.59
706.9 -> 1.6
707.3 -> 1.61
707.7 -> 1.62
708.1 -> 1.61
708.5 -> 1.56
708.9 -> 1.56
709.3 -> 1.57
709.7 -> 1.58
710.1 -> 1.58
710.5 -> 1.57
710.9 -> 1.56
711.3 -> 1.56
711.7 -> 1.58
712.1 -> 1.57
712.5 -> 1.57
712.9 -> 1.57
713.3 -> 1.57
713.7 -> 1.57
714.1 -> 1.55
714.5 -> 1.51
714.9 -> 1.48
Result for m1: -0.049 nm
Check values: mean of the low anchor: 1.59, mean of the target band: 1.61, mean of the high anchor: 1.57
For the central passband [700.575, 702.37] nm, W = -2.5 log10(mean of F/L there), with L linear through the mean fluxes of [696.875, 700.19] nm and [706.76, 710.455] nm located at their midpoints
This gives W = 0.00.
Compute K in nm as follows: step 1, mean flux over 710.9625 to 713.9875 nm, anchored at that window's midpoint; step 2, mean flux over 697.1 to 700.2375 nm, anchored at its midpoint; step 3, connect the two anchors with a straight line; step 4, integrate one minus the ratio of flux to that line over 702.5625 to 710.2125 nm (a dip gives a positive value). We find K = -0.09 nm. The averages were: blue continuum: 1.59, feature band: 1.6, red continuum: 1.57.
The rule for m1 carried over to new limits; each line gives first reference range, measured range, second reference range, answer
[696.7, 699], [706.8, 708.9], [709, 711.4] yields -0.03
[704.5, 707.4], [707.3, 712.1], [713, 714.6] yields 0.01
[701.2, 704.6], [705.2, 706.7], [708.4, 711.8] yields -0.01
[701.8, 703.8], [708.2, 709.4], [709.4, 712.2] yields 0.01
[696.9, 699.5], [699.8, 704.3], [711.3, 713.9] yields -0.02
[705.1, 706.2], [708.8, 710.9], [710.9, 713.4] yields 0.01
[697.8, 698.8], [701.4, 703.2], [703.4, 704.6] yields 0.00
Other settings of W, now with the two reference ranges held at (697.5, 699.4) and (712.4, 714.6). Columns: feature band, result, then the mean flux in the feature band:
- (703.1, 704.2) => -0.01 mag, 1.59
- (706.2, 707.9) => -0.02 mag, 1.6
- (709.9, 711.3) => 0.00 mag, 1.57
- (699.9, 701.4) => -0.01 mag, 1.6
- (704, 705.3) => -0.04 mag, 1.63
